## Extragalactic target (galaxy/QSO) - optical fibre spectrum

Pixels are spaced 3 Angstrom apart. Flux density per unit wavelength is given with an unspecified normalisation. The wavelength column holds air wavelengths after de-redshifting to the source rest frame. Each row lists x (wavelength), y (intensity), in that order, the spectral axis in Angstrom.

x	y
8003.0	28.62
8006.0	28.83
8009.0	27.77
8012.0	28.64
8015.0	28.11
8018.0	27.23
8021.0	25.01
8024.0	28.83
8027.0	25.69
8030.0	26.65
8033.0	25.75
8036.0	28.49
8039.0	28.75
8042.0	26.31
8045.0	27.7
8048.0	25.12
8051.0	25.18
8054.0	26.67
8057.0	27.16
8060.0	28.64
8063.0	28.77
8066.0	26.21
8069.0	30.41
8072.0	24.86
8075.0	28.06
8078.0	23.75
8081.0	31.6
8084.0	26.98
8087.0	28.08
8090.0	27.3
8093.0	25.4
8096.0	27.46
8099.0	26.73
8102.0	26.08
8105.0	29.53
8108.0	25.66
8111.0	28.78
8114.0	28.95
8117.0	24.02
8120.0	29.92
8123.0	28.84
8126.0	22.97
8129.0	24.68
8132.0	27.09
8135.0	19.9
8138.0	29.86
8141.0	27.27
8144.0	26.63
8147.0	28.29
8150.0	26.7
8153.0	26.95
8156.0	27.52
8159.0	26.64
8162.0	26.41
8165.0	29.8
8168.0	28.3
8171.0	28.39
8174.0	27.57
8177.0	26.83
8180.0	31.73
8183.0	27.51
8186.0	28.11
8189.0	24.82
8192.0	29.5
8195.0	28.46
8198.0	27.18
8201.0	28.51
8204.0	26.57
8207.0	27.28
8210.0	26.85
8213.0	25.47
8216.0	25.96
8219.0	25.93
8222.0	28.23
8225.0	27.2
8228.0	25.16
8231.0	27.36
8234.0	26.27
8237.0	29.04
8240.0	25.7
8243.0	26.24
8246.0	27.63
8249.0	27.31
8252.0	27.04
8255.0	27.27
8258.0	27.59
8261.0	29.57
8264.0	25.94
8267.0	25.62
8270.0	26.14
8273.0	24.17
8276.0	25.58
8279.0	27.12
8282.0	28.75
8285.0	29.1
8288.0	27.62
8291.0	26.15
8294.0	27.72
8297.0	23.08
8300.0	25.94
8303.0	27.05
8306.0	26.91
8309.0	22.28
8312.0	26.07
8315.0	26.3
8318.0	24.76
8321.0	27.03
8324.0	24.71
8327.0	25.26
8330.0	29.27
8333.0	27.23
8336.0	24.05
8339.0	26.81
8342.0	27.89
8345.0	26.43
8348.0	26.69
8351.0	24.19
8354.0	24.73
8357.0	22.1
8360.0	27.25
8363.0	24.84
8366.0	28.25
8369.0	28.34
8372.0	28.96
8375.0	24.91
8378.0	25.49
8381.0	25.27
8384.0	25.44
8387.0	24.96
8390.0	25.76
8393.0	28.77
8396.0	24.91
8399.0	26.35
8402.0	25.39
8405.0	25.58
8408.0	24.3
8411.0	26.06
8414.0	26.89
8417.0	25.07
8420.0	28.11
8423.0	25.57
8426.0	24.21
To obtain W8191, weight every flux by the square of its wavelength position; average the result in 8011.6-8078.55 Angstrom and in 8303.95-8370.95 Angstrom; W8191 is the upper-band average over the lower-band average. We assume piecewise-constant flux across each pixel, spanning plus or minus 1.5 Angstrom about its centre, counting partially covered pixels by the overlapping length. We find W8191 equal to 1.03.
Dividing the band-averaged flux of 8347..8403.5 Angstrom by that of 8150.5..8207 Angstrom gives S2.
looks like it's 0.93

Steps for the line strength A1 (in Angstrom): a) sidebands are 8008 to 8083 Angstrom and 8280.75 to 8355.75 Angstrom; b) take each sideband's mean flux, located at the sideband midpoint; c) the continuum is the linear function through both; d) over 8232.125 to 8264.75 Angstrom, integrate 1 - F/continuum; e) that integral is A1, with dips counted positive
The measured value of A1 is -1.0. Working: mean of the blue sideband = 27.2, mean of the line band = 27.3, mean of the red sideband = 26.2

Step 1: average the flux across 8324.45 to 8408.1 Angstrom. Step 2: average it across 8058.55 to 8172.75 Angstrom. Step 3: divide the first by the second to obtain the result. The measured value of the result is 0.96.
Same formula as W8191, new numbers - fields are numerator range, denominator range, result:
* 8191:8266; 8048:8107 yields 1.03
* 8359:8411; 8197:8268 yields 1.01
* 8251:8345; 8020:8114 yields 1.03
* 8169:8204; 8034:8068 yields 1.06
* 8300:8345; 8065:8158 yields 1.02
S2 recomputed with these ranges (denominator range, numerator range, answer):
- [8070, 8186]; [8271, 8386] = 0.96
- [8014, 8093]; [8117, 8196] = 1.00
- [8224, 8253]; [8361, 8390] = 0.98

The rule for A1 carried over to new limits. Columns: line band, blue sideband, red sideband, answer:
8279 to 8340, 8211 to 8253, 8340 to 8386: 0.0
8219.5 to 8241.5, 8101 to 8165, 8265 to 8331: -0.4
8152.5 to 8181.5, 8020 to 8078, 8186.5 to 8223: -1.1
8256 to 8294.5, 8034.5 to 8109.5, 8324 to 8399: -0.8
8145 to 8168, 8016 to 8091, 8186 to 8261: -0.3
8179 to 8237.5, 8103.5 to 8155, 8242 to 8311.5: -1.3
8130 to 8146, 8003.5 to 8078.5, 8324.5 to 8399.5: 0.4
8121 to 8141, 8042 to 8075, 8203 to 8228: 0.8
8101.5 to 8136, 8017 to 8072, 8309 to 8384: 0.5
